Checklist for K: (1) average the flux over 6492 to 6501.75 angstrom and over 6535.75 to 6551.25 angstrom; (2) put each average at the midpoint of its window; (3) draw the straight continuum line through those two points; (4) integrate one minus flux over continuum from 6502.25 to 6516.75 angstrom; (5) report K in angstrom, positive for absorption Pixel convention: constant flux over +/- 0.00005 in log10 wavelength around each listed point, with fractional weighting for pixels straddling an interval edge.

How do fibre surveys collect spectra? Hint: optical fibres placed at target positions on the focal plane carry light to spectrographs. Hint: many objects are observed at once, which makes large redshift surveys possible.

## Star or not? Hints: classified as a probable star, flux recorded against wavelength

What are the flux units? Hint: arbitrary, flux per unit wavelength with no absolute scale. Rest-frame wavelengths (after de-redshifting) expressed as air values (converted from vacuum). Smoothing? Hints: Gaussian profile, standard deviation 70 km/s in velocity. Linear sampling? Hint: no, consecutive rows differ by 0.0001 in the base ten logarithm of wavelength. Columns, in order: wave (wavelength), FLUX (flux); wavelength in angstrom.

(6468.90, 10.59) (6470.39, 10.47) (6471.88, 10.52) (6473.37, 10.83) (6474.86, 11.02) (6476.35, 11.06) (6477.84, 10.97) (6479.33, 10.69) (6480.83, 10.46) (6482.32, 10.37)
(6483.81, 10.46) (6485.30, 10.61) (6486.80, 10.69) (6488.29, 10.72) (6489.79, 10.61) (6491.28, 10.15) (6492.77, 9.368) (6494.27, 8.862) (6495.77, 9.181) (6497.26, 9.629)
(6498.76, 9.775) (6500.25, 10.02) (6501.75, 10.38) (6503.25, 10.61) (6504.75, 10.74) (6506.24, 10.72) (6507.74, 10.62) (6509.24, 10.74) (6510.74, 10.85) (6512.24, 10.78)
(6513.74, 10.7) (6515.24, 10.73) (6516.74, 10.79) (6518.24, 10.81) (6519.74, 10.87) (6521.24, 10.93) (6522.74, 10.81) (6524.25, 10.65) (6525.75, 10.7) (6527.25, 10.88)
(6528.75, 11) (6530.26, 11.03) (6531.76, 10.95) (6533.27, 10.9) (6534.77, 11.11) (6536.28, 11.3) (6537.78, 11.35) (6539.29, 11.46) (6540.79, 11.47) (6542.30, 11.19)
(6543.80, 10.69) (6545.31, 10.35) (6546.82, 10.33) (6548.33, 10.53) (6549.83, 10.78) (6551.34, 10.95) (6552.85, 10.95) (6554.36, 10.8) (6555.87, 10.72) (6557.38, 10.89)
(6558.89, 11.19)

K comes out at -1.2 angstrom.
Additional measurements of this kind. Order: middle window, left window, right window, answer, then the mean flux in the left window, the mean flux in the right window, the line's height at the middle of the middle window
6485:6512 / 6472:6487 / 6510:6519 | 1.3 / 10.7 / 10.8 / 10.7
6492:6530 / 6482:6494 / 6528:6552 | 0.5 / 10.3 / 11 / 10.6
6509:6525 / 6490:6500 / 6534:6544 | -0.6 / 9.59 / 11.3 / 10.4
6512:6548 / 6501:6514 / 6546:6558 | -0.7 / 10.7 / 10.7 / 10.7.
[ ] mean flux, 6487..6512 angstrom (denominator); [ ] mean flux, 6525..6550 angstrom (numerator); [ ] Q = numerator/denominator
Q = 1.07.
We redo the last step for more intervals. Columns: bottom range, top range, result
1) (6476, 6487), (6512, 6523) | 1.02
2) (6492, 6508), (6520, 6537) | 1.10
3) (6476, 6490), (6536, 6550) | 1.03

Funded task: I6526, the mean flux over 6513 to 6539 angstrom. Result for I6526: 10.9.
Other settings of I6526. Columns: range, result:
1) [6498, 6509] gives 10.4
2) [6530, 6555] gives 10.9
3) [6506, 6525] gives 10.8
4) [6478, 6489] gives 10.6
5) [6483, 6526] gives 10.4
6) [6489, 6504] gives 9.86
